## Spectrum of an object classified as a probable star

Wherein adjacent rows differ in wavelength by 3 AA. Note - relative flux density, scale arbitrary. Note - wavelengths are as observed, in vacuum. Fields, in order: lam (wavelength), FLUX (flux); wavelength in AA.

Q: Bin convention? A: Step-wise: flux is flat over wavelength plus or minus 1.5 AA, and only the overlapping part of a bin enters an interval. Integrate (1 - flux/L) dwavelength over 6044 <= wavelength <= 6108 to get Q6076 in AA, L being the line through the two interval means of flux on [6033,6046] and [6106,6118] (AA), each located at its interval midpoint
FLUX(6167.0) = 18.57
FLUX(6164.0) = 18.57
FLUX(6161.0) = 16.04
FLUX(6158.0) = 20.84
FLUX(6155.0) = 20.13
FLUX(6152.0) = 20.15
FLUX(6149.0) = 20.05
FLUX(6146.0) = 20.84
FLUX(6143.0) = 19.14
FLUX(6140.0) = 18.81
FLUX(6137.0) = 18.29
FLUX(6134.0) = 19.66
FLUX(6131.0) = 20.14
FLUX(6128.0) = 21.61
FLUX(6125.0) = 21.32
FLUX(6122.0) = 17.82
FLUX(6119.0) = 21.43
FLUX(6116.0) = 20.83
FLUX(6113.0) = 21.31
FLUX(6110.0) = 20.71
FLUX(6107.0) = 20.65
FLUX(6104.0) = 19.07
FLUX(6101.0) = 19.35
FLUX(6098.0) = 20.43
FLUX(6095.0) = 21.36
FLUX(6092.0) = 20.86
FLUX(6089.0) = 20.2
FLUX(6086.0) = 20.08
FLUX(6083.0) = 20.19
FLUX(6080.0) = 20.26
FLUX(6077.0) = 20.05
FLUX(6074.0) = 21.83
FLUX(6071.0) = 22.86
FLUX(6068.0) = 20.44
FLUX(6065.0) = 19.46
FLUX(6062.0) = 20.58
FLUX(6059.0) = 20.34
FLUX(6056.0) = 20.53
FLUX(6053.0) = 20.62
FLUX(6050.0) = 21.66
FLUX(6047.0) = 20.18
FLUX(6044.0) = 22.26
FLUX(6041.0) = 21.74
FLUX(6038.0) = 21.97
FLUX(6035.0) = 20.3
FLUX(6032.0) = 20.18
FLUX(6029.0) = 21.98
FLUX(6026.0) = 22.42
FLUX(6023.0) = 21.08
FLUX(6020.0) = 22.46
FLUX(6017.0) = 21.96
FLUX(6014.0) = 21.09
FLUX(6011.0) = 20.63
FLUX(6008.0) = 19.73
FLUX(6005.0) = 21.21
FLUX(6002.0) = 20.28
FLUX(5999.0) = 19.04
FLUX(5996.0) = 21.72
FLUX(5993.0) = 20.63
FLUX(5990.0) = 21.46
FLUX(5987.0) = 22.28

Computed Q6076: 1.9 AA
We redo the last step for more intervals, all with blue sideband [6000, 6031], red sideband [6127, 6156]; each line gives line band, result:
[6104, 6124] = -0.2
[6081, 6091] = 0.1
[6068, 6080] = -0.4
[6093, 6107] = 0.1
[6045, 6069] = 0.3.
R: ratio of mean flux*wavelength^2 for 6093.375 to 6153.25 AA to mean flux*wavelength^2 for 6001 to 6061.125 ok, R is 0.98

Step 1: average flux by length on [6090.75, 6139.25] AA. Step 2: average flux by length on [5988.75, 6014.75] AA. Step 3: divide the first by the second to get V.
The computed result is 0.98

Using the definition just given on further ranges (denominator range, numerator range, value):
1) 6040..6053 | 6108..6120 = 0.99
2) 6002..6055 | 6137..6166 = 0.91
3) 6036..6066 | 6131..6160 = 0.94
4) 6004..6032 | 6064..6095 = 0.97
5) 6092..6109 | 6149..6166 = 0.95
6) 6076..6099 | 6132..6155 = 0.96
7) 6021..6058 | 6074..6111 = 0.96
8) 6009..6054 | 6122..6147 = 0.93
